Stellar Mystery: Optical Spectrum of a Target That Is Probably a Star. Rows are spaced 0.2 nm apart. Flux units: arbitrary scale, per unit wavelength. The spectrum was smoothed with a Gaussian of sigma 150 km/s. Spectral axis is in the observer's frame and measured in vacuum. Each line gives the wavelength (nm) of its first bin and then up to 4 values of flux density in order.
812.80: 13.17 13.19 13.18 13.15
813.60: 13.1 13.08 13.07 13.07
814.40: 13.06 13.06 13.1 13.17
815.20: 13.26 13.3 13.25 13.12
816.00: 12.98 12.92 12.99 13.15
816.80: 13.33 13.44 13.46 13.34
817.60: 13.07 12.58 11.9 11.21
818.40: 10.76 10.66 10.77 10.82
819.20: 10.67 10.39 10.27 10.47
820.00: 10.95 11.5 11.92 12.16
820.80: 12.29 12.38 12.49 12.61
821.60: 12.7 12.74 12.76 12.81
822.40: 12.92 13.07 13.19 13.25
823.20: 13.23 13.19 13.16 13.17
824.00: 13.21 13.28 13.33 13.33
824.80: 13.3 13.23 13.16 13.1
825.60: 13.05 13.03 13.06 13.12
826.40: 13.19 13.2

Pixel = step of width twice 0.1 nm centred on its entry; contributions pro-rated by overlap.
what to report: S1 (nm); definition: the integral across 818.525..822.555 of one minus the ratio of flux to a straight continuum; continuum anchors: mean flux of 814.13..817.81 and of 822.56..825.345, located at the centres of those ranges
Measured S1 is 0.44 nm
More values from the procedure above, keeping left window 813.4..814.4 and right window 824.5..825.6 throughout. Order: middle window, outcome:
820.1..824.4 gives 0.13 nm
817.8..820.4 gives 0.43 nm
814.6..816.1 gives -0.01 nm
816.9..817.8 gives -0.01 nm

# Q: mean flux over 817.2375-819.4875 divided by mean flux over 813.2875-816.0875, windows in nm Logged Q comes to 0.9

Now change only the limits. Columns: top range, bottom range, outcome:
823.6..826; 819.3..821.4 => 1.14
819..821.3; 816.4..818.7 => 0.91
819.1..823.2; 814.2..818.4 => 0.94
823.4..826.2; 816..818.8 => 1.06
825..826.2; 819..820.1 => 1.24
